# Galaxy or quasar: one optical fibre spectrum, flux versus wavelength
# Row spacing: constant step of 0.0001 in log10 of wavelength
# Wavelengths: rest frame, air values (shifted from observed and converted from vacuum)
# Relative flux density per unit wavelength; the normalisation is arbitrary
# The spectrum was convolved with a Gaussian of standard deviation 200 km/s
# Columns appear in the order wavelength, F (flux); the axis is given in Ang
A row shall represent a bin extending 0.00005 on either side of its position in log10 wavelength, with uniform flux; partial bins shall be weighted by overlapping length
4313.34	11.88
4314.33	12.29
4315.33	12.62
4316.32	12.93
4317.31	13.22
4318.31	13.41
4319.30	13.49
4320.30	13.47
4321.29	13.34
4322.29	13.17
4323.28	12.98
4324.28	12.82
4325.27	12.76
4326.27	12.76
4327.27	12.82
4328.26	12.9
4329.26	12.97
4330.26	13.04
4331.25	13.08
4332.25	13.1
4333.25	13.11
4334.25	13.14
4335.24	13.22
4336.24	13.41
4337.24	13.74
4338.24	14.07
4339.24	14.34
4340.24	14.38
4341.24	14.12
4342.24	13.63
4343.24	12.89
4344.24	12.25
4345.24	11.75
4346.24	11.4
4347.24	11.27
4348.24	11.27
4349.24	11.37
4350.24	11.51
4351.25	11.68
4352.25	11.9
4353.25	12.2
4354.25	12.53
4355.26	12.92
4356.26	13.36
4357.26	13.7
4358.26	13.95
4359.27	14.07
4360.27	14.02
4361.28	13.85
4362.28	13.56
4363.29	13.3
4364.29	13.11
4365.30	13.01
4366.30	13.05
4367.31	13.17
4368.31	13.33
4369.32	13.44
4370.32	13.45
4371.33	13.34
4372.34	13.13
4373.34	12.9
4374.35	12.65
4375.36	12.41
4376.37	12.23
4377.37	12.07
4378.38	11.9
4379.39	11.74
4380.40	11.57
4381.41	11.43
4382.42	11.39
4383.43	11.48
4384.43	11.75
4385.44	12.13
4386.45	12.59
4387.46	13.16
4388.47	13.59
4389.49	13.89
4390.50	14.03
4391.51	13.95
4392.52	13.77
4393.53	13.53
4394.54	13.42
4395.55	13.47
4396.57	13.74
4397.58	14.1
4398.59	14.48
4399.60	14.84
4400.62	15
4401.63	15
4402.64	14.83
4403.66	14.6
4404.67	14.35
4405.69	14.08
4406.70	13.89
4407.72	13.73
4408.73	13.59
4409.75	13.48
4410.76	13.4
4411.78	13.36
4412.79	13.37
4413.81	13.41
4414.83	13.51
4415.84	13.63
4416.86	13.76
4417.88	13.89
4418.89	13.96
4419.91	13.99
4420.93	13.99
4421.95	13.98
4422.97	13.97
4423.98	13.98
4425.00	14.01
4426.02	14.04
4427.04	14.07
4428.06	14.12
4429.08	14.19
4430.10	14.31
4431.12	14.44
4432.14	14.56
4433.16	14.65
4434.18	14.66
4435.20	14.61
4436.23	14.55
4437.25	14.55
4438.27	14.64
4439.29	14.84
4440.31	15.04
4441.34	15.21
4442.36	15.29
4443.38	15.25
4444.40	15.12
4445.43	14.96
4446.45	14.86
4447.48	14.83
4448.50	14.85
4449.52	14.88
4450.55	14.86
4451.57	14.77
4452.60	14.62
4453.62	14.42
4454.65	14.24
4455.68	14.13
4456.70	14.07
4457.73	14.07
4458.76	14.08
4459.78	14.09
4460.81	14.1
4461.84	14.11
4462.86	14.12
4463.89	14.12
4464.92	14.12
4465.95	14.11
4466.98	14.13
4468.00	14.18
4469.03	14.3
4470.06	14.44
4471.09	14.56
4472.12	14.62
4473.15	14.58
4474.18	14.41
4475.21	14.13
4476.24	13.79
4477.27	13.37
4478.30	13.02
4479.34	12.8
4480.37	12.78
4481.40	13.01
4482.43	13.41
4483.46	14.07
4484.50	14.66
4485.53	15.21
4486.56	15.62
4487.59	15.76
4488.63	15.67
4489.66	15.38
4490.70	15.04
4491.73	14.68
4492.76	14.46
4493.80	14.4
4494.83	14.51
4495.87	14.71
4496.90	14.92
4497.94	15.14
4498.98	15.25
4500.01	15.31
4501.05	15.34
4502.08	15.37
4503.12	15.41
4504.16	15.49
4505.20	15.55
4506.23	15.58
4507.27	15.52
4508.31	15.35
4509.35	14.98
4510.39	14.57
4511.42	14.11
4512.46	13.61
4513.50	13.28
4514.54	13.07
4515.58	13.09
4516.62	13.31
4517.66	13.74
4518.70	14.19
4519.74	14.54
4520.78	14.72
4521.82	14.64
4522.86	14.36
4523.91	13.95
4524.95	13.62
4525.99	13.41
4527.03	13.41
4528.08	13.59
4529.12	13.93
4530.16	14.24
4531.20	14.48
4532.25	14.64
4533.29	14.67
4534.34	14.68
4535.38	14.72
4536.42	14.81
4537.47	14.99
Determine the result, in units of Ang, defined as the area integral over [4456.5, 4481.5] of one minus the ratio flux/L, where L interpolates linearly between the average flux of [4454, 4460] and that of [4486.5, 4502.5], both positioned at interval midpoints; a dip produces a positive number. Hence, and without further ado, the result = 0.8 Ang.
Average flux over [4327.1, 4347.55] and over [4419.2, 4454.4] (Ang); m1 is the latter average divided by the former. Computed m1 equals 1.11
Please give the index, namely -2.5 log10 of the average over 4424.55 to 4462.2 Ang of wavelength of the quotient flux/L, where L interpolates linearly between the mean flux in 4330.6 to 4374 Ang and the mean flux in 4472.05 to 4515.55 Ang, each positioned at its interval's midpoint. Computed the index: -0.04 mag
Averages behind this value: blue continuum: 13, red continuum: 14.6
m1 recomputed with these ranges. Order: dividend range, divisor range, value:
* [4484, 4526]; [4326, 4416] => 1.12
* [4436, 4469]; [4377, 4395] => 1.15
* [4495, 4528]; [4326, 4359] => 1.13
